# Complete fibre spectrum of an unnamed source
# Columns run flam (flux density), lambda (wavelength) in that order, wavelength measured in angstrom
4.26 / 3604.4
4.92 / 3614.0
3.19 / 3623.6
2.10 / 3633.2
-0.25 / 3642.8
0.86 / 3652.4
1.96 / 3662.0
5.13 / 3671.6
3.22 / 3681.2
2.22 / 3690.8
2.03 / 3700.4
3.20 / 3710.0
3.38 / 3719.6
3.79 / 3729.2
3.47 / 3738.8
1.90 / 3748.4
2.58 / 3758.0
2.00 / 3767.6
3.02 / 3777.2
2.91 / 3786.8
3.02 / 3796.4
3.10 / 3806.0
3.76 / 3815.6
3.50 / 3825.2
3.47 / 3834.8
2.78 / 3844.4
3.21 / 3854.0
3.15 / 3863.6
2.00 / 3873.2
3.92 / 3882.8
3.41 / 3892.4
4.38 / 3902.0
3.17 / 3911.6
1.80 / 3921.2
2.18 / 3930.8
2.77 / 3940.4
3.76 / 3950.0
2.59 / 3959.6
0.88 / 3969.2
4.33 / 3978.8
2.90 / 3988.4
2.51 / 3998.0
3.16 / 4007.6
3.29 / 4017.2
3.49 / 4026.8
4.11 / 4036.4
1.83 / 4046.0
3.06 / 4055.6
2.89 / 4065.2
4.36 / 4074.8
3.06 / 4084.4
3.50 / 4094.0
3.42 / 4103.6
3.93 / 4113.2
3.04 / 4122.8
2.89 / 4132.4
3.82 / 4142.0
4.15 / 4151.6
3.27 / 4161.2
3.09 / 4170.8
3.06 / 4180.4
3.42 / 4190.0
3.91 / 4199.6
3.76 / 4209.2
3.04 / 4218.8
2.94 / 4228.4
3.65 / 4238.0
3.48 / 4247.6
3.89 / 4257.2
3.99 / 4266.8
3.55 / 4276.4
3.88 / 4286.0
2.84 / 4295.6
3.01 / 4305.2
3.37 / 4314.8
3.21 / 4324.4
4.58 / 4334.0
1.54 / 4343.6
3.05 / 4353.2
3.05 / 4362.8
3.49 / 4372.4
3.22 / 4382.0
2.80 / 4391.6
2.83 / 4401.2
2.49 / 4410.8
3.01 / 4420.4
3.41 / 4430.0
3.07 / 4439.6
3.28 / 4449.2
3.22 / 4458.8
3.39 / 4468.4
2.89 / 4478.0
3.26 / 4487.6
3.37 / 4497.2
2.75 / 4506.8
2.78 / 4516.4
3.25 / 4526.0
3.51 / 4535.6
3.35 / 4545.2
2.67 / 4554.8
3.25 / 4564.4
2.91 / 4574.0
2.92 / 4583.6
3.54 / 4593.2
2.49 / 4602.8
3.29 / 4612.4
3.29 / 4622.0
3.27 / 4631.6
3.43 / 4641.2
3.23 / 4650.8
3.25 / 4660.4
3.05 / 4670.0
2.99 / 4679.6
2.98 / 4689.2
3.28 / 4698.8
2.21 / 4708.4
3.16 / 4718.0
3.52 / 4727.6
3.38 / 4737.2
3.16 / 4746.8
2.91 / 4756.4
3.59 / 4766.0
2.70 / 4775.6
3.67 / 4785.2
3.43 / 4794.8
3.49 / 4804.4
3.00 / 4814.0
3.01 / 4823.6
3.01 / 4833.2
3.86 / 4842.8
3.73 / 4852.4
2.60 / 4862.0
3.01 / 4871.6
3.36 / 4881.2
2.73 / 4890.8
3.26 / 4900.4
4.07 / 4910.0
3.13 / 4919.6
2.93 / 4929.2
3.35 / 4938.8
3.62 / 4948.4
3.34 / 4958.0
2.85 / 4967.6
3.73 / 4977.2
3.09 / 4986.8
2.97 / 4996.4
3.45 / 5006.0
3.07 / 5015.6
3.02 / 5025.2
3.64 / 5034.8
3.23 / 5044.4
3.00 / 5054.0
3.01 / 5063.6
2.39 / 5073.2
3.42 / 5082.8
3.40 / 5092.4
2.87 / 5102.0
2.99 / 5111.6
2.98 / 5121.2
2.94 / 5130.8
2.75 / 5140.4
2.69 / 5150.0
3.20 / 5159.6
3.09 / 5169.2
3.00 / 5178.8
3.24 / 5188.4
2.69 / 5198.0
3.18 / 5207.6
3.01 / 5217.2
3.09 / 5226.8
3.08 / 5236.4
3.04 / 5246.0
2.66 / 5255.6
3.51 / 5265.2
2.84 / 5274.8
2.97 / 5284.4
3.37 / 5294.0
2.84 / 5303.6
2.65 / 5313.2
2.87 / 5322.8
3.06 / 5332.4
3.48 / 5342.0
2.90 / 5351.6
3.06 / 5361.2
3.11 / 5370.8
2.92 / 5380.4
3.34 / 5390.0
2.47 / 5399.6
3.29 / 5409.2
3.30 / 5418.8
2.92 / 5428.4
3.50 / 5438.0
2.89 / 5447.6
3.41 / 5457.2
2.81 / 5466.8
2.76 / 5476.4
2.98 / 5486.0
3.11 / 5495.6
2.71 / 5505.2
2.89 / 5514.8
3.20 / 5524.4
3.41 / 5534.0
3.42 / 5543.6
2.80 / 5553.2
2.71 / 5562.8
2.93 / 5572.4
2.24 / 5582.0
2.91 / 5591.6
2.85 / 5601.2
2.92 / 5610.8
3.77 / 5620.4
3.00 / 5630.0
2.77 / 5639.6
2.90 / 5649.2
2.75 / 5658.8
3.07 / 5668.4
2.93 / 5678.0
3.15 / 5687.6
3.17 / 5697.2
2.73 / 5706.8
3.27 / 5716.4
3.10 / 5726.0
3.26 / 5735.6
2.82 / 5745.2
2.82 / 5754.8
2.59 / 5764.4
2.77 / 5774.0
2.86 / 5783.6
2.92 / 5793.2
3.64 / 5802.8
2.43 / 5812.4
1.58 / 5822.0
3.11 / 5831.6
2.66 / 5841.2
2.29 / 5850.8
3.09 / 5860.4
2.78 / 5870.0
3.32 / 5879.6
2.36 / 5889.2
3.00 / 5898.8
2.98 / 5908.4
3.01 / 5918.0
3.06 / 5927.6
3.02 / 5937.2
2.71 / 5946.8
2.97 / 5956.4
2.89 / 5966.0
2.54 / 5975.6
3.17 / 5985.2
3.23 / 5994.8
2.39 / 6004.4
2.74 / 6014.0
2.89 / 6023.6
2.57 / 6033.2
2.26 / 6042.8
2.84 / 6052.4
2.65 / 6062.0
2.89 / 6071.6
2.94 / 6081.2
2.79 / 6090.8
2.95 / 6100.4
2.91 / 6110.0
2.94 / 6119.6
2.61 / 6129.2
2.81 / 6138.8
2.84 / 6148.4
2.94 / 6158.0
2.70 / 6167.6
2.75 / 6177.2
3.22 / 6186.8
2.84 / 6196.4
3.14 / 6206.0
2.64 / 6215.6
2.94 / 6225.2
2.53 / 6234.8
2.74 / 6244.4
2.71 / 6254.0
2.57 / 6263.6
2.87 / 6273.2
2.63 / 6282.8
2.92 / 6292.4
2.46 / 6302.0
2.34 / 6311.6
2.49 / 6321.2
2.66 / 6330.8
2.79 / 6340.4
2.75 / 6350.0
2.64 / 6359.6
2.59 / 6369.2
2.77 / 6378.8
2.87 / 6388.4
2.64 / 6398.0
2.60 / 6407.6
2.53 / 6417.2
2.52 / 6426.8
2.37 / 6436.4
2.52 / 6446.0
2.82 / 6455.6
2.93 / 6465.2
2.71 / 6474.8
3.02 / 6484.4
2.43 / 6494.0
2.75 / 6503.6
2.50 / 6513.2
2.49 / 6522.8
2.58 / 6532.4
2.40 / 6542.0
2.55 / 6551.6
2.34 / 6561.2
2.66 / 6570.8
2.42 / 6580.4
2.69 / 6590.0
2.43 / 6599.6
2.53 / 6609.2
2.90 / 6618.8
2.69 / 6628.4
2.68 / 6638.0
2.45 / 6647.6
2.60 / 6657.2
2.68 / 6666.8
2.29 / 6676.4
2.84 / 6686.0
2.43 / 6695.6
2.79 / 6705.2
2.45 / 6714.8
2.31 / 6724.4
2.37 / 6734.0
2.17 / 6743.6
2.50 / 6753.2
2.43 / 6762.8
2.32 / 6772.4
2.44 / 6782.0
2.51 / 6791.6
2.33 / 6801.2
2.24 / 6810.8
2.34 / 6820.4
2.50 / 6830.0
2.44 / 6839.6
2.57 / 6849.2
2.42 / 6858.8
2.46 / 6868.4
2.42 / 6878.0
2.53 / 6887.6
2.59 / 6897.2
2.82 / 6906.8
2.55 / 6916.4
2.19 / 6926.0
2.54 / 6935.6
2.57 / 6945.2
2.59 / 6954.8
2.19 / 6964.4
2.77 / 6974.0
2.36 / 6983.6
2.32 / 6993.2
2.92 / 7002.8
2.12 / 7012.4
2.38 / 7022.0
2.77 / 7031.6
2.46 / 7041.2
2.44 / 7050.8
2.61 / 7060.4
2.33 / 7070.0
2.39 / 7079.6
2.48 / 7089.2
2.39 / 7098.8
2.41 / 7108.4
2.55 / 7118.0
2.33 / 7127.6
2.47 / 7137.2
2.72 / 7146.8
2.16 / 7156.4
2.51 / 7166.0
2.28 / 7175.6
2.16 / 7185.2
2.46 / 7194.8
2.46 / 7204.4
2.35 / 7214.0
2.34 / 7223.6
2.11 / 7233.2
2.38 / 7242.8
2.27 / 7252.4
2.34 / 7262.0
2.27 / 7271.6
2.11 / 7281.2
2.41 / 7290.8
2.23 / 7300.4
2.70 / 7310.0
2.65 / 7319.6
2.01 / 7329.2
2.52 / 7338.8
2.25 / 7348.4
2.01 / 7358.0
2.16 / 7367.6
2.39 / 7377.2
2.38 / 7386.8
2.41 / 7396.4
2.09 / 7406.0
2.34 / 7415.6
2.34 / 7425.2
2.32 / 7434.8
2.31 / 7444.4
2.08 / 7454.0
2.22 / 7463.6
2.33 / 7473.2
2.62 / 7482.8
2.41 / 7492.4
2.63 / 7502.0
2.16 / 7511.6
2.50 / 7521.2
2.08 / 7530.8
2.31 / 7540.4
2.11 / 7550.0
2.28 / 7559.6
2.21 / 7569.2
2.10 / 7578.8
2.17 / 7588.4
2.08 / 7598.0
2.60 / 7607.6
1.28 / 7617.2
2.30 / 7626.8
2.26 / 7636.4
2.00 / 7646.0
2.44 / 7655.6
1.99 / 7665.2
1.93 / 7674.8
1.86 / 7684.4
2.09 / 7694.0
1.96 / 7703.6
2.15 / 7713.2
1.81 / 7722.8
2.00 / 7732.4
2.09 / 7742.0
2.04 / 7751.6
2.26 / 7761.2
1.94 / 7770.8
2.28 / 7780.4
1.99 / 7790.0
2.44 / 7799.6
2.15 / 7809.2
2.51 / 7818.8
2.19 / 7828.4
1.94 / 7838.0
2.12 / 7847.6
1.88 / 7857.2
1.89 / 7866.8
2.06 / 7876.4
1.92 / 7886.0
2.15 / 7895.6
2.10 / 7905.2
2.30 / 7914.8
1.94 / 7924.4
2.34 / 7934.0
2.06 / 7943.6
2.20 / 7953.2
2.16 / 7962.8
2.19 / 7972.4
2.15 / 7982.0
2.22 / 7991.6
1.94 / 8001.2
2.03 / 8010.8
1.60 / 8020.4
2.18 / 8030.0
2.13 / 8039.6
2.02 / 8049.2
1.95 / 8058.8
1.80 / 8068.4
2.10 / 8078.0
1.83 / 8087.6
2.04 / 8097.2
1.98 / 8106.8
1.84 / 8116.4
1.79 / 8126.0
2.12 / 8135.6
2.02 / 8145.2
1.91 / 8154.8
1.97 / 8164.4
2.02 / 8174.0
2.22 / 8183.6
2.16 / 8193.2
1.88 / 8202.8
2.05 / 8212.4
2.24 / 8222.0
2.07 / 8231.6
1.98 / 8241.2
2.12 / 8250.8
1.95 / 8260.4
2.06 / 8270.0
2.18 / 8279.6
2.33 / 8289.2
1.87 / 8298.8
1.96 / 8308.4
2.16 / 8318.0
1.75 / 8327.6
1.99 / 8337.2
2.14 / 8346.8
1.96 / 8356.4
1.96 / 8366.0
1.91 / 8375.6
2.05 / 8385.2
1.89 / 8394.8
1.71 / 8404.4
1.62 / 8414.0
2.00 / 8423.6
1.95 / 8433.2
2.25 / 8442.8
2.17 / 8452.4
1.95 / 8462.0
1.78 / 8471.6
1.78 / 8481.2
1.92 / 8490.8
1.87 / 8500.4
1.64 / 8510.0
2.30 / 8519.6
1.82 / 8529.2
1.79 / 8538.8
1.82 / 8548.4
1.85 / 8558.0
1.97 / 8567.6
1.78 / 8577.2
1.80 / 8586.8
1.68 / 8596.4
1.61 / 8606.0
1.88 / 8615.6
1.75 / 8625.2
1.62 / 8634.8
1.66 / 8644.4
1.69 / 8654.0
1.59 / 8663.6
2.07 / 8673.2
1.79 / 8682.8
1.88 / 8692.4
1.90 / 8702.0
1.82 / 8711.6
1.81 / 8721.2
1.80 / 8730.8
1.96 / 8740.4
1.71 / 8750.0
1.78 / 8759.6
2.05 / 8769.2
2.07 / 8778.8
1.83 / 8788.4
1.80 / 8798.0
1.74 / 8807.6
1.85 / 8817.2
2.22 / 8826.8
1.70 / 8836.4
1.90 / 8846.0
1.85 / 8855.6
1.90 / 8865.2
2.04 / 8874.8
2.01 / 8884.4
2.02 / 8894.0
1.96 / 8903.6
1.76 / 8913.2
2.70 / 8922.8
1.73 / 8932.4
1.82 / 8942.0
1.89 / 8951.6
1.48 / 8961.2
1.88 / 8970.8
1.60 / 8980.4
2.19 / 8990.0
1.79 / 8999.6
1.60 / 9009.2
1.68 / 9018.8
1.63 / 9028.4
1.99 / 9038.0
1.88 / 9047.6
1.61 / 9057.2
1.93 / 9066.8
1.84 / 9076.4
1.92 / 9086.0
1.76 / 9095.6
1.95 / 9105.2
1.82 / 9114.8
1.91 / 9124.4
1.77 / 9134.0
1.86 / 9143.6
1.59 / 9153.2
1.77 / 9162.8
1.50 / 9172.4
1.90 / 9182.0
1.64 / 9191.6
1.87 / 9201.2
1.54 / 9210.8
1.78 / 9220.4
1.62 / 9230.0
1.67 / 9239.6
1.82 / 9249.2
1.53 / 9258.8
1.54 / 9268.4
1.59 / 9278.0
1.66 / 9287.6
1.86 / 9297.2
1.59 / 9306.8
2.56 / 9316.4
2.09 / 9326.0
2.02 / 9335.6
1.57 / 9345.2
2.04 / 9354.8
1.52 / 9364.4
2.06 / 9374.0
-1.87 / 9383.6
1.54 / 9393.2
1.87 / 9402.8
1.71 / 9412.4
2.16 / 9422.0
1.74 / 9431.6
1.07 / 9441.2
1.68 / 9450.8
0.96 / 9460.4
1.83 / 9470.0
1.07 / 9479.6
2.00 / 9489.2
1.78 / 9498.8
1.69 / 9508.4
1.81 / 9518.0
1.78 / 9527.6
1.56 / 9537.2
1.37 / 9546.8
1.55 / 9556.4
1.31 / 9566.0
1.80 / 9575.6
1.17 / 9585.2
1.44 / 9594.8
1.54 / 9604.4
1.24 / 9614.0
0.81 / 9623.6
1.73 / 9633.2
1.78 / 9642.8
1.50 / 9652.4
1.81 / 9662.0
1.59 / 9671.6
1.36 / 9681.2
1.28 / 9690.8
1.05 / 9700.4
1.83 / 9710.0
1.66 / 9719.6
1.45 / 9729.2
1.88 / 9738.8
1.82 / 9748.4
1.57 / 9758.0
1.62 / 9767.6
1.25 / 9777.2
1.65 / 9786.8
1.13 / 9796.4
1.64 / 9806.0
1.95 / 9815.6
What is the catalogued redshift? 0.000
